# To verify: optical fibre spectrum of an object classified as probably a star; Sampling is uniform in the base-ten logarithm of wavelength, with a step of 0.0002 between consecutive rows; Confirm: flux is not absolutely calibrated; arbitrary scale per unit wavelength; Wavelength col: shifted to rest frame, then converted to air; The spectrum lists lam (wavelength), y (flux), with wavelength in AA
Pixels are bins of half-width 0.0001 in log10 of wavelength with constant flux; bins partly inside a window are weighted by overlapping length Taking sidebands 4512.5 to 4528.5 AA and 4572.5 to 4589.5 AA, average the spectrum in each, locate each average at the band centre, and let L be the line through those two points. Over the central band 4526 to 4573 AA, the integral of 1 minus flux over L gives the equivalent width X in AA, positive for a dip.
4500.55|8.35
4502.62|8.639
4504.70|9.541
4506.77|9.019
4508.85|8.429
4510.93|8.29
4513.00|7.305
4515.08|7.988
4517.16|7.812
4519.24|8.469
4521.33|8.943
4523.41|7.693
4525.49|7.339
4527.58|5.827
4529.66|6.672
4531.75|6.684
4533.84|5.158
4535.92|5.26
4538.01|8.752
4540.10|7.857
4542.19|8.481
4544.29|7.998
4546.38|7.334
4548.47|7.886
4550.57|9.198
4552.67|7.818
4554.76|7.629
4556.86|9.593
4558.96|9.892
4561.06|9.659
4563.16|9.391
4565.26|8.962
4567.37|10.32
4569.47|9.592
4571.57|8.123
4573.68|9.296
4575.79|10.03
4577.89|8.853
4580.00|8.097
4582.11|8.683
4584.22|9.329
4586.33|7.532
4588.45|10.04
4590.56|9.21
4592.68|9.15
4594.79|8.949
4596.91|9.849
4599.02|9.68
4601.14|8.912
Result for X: 1.3 AA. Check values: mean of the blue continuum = 7.69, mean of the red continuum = 8.97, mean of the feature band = 8.1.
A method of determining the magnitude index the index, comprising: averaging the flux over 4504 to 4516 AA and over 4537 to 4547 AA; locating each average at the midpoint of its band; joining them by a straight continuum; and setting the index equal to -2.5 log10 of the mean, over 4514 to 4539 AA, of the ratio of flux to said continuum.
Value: 0.15 mag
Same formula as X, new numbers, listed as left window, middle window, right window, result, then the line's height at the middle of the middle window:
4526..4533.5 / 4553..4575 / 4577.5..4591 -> -3.71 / 7.89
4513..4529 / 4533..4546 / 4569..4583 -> 1.31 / 8.09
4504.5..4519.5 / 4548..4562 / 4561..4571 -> 0.64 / 9.26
